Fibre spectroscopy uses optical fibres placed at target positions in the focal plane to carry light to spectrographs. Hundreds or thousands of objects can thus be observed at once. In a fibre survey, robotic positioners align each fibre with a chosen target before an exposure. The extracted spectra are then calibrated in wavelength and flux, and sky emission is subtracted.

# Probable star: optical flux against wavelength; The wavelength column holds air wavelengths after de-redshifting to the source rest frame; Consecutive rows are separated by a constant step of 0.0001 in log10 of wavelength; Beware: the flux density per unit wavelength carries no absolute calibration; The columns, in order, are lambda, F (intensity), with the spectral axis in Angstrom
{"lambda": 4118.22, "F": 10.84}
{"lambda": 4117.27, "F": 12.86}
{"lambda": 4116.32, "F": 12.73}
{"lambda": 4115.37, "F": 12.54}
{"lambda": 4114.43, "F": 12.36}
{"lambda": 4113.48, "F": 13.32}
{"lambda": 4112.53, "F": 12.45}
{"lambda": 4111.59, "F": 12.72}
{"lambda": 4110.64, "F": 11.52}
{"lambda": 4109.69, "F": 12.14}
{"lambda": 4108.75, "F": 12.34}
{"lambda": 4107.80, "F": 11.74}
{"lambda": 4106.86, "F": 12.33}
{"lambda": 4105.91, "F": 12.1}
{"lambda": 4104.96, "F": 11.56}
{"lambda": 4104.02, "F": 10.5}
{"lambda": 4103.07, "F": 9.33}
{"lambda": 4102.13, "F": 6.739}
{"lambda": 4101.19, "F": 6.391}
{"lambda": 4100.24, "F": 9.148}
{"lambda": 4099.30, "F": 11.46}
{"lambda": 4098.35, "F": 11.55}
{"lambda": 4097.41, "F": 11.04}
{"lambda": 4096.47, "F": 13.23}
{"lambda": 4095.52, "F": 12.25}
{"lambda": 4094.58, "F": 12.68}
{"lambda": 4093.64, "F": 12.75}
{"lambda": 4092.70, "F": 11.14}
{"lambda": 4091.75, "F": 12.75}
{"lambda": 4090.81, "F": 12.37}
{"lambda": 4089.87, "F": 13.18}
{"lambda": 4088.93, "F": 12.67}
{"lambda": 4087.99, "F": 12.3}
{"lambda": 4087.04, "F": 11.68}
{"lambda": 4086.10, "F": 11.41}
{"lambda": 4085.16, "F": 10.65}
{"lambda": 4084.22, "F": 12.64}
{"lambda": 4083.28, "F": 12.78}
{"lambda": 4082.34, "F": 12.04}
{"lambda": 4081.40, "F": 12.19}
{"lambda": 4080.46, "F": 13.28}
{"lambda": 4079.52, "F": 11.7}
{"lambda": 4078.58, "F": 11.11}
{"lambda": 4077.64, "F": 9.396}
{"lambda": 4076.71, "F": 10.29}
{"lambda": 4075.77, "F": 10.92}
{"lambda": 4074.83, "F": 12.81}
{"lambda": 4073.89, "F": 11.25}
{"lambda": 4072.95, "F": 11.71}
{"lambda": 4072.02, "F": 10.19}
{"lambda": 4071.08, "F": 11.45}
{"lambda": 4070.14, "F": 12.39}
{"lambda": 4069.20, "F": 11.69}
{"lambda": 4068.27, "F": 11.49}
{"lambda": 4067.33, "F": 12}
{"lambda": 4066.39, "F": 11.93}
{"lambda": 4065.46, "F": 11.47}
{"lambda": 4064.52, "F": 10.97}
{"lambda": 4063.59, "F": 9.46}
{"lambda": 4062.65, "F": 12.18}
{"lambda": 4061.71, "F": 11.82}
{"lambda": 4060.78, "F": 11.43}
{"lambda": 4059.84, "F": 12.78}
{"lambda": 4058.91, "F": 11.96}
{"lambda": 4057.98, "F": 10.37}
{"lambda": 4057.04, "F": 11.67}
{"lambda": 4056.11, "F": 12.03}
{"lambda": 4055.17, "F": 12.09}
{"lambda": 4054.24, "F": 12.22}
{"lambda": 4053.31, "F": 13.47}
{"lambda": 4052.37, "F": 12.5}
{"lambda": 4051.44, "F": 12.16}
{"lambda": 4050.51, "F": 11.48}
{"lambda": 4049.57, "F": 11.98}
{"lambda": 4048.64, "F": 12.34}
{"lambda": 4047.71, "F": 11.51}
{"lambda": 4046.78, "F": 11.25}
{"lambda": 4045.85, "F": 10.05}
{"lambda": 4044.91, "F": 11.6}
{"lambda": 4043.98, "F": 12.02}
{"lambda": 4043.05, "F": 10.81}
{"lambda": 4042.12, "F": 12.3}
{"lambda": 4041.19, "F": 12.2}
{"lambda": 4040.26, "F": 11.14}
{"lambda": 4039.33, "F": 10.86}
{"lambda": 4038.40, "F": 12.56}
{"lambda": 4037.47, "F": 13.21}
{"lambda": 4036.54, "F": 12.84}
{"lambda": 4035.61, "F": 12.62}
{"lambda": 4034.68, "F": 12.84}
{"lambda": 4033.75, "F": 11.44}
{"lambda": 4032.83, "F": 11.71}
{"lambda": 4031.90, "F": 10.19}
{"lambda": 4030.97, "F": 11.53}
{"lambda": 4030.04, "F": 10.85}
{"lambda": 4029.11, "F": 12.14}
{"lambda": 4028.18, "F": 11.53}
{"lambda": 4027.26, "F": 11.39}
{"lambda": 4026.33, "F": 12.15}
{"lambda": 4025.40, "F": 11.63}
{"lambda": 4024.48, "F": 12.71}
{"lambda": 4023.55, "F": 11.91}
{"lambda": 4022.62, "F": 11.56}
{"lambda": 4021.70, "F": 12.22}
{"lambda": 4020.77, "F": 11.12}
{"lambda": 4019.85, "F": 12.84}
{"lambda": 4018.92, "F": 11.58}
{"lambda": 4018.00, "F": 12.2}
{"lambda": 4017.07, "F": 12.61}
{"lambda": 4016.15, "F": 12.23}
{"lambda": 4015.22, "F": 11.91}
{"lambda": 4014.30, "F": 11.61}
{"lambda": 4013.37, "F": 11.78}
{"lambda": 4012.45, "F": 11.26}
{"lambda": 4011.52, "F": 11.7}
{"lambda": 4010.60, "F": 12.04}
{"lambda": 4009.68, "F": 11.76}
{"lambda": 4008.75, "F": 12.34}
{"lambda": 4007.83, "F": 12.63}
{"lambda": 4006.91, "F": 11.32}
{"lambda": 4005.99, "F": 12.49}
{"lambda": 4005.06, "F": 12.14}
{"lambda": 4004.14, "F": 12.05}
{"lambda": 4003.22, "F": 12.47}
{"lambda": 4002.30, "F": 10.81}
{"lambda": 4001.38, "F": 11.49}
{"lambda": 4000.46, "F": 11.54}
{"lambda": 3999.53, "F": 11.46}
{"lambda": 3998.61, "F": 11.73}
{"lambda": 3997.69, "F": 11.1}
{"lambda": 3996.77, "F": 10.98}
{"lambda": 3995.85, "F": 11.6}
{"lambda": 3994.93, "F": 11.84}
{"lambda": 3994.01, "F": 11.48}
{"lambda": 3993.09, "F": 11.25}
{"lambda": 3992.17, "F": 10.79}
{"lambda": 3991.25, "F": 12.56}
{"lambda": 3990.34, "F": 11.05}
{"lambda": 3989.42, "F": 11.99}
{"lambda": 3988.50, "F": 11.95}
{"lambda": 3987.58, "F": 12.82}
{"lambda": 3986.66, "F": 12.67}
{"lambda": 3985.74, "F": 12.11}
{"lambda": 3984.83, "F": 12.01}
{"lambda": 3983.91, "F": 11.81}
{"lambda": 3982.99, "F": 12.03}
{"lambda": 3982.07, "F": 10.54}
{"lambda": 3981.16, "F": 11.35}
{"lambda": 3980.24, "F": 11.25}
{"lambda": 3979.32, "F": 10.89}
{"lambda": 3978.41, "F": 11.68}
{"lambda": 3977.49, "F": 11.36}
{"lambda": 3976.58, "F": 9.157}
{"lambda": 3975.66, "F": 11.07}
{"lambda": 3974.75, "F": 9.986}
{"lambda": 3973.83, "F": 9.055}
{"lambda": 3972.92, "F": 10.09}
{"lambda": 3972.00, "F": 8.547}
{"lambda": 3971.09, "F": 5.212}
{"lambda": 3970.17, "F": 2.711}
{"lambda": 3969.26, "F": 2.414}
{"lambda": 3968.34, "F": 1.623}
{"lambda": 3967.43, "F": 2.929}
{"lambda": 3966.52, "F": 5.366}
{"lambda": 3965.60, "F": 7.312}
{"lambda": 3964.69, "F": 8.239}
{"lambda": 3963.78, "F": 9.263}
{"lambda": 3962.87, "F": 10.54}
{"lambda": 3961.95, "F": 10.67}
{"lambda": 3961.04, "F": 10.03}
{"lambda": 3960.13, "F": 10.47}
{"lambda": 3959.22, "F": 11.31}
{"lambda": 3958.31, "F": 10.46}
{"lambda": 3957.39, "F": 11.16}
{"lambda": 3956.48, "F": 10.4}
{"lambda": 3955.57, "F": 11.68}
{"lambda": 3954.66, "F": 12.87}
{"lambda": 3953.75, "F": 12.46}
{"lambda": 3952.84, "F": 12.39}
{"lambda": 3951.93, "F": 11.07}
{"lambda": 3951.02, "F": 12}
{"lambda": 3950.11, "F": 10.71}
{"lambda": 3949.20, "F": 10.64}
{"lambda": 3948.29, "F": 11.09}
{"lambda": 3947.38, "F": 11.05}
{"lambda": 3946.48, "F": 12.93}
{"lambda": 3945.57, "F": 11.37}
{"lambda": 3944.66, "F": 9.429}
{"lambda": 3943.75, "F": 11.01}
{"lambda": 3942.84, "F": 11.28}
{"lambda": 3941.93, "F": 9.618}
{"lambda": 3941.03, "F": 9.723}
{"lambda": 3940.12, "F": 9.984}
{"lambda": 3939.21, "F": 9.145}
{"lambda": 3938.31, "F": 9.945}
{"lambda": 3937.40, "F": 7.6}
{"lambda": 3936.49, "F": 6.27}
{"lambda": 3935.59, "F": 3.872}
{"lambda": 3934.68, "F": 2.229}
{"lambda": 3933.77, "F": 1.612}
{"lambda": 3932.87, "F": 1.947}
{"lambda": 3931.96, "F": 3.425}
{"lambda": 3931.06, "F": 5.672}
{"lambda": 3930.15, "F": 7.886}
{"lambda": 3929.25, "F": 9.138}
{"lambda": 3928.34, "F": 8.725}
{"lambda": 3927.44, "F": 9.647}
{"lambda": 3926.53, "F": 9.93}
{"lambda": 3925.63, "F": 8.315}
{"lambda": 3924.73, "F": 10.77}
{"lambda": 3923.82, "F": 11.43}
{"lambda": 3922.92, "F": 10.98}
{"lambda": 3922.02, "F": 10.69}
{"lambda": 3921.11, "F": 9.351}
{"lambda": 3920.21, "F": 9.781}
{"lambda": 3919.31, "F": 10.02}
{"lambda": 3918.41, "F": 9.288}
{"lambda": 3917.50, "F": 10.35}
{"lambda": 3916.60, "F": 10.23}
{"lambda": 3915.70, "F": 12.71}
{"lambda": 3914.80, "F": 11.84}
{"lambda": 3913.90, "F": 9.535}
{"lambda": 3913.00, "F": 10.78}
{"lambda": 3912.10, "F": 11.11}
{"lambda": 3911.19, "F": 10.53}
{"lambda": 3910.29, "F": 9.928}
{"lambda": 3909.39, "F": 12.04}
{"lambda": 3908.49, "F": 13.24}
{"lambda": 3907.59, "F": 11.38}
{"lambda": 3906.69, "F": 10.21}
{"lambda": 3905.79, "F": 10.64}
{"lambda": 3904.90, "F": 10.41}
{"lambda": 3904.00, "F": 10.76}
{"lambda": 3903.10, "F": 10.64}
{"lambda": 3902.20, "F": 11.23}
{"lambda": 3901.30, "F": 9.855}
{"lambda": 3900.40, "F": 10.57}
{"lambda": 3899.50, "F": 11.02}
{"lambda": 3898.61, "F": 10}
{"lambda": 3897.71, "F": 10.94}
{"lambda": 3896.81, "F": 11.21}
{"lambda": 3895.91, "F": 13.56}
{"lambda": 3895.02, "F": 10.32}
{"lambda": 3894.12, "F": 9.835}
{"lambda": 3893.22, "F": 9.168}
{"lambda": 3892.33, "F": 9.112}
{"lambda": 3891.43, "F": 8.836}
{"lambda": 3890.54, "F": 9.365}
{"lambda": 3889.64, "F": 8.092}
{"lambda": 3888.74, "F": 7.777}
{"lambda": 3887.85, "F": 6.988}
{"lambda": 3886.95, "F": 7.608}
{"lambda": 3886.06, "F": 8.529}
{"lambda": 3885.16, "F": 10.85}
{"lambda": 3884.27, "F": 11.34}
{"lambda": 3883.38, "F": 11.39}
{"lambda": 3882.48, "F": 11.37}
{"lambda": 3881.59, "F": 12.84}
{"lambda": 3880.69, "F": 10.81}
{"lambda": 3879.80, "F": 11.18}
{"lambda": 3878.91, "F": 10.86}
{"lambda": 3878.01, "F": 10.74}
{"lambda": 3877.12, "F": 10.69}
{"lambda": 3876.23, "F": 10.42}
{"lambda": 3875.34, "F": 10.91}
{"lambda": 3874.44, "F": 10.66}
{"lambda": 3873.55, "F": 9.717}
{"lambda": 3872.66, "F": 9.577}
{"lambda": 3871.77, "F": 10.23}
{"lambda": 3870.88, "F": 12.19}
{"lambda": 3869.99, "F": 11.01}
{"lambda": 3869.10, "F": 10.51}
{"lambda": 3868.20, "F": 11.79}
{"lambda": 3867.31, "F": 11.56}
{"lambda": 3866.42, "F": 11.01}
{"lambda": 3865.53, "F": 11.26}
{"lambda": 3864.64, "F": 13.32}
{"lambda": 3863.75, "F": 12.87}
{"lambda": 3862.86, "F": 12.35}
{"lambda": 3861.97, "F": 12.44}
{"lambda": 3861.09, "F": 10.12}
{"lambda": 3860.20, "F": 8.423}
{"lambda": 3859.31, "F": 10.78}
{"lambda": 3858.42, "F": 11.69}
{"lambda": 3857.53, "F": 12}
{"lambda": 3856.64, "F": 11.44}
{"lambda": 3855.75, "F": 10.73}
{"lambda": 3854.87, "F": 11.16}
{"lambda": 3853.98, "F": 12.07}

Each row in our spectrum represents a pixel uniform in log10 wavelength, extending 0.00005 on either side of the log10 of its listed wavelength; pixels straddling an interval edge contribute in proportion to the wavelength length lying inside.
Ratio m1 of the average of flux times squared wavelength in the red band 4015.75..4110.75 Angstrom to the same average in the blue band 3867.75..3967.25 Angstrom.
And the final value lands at 1.27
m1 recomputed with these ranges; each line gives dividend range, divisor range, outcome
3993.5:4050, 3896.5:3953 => 1.28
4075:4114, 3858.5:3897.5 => 1.22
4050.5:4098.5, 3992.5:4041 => 1.03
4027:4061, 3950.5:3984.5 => 1.29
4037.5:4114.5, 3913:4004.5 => 1.26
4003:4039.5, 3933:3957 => 1.29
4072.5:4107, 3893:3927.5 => 1.17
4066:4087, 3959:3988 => 1.32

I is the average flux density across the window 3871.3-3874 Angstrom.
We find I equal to 9.89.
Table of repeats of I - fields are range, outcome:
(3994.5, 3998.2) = 11.4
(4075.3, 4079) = 10.4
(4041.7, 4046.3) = 11.3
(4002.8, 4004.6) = 12.3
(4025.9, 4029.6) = 11.8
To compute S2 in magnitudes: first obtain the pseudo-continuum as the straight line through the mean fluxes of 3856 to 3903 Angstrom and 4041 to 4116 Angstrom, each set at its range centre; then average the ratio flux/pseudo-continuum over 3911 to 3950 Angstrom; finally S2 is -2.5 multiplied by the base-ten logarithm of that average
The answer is 0.19 mag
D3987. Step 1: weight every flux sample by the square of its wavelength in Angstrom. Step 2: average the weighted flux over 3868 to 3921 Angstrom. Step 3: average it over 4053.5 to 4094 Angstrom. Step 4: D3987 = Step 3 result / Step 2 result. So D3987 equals 1.2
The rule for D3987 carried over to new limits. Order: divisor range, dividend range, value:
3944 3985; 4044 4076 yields 1.25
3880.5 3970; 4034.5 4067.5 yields 1.32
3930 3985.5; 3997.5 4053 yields 1.35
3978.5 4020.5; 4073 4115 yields 1.03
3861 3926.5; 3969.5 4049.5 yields 1.14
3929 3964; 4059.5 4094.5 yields 1.34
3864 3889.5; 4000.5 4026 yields 1.21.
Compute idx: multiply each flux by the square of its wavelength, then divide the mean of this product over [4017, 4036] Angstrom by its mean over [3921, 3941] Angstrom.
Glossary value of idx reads 1.6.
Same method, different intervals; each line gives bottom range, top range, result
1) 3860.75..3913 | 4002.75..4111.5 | 1.19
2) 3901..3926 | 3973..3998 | 1.10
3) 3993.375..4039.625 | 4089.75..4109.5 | 0.99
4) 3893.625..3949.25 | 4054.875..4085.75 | 1.29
